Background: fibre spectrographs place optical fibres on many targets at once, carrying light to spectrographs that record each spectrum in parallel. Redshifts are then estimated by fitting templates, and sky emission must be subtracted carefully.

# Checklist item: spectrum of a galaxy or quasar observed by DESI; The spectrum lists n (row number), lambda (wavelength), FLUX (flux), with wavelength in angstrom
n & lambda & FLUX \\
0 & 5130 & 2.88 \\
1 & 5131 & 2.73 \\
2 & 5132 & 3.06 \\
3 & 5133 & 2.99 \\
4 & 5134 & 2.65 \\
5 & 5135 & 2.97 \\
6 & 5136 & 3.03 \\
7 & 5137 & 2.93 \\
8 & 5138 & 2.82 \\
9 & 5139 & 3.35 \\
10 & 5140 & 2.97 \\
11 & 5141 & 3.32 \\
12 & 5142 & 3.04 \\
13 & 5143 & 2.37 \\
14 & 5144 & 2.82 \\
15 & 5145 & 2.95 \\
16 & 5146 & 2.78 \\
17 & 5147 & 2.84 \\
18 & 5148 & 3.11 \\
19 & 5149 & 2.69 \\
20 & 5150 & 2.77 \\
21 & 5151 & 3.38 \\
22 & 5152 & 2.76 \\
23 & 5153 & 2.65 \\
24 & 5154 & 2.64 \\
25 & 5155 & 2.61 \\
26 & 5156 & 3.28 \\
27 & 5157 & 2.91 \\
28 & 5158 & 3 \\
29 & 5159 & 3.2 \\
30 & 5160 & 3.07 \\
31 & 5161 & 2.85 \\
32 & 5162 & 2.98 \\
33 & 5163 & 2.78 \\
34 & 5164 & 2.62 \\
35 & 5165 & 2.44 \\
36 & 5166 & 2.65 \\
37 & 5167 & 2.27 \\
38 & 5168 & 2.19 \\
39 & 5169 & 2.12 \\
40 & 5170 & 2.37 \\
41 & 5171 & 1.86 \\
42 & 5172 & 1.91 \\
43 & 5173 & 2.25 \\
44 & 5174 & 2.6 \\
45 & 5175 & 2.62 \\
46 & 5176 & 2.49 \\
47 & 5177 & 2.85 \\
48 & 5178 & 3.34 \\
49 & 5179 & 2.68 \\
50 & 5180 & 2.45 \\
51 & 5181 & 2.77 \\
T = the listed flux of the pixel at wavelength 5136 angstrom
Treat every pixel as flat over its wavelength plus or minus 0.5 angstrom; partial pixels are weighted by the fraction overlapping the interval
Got 3.03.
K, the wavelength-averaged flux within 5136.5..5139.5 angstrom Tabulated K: 3.03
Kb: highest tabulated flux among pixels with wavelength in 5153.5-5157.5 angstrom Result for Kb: 3.28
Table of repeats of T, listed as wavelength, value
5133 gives 2.99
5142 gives 3.04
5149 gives 2.69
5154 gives 2.64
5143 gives 2.37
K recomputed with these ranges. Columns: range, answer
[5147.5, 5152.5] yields 2.94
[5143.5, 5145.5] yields 2.88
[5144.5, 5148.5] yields 2.92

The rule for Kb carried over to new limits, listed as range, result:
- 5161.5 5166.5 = 2.98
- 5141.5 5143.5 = 3.04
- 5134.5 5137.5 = 3.03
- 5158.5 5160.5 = 3.2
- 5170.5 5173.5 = 2.25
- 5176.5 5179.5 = 3.34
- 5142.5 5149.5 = 3.11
